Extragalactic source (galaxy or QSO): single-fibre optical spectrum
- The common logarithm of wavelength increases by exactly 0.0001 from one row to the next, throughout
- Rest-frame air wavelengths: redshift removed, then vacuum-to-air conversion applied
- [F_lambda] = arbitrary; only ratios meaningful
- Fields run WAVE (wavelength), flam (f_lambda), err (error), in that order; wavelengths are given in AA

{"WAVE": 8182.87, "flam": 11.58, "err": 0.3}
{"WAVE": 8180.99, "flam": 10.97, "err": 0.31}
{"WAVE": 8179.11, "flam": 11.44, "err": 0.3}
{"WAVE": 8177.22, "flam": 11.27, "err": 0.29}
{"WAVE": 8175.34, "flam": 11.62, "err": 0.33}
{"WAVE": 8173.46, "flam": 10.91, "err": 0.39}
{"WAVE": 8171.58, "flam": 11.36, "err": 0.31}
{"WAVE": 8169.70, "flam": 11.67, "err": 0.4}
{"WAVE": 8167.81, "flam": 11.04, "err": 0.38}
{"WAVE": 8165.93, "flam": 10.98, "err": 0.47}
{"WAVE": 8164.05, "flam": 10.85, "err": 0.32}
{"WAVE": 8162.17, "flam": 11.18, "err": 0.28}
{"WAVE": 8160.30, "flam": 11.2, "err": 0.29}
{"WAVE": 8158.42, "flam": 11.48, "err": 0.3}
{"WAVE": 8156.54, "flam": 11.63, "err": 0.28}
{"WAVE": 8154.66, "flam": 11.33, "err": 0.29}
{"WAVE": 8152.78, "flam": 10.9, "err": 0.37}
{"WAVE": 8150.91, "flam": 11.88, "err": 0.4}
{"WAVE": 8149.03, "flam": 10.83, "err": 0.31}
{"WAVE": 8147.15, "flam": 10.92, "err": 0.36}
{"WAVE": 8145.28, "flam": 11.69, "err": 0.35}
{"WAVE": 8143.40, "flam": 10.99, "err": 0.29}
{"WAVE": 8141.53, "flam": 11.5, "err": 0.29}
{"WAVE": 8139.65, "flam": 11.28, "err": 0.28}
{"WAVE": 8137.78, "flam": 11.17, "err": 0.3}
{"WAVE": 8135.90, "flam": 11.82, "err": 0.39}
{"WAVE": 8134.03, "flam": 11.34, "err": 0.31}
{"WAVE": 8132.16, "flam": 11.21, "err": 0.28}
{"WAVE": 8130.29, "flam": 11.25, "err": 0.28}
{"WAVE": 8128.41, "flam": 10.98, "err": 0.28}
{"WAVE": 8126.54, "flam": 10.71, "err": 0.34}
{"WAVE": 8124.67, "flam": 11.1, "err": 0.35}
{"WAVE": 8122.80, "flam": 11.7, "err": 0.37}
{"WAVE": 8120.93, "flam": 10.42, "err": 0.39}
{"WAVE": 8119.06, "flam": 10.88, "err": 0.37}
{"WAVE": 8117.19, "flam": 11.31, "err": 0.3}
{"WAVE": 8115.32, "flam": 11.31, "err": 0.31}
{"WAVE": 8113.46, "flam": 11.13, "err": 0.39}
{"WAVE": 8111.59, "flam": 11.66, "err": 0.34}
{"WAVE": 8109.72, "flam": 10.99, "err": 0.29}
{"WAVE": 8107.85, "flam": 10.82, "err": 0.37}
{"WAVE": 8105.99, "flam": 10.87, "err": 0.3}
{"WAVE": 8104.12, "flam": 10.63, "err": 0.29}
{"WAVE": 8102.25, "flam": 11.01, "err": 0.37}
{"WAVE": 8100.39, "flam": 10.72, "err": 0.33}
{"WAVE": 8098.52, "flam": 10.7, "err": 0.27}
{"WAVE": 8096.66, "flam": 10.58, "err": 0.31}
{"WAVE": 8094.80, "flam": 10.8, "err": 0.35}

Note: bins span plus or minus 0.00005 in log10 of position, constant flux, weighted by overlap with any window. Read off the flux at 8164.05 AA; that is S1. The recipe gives 10.85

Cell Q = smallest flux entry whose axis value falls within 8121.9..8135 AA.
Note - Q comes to 10.71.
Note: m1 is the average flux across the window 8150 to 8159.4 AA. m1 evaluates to 11.4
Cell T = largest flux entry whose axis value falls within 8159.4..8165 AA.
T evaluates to 11.2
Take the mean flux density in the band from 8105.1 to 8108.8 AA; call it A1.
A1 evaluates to 10.9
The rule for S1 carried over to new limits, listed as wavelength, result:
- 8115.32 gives 11.31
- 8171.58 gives 11.36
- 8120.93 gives 10.42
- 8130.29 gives 11.25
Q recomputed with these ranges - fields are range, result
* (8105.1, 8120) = 10.82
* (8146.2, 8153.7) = 10.83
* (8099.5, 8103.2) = 10.72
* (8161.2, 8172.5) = 10.85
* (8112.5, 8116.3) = 11.13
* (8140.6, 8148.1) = 10.92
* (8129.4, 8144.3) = 10.99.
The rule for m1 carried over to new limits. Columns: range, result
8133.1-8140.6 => 11.4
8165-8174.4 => 11.2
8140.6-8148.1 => 11.3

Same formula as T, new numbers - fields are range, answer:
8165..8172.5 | 11.67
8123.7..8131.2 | 11.25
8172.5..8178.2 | 11.62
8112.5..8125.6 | 11.7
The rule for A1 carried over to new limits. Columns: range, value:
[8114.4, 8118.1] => 11.3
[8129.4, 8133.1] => 11.2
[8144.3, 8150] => 11.1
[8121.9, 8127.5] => 11.2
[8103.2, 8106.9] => 10.7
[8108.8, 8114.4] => 11.3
